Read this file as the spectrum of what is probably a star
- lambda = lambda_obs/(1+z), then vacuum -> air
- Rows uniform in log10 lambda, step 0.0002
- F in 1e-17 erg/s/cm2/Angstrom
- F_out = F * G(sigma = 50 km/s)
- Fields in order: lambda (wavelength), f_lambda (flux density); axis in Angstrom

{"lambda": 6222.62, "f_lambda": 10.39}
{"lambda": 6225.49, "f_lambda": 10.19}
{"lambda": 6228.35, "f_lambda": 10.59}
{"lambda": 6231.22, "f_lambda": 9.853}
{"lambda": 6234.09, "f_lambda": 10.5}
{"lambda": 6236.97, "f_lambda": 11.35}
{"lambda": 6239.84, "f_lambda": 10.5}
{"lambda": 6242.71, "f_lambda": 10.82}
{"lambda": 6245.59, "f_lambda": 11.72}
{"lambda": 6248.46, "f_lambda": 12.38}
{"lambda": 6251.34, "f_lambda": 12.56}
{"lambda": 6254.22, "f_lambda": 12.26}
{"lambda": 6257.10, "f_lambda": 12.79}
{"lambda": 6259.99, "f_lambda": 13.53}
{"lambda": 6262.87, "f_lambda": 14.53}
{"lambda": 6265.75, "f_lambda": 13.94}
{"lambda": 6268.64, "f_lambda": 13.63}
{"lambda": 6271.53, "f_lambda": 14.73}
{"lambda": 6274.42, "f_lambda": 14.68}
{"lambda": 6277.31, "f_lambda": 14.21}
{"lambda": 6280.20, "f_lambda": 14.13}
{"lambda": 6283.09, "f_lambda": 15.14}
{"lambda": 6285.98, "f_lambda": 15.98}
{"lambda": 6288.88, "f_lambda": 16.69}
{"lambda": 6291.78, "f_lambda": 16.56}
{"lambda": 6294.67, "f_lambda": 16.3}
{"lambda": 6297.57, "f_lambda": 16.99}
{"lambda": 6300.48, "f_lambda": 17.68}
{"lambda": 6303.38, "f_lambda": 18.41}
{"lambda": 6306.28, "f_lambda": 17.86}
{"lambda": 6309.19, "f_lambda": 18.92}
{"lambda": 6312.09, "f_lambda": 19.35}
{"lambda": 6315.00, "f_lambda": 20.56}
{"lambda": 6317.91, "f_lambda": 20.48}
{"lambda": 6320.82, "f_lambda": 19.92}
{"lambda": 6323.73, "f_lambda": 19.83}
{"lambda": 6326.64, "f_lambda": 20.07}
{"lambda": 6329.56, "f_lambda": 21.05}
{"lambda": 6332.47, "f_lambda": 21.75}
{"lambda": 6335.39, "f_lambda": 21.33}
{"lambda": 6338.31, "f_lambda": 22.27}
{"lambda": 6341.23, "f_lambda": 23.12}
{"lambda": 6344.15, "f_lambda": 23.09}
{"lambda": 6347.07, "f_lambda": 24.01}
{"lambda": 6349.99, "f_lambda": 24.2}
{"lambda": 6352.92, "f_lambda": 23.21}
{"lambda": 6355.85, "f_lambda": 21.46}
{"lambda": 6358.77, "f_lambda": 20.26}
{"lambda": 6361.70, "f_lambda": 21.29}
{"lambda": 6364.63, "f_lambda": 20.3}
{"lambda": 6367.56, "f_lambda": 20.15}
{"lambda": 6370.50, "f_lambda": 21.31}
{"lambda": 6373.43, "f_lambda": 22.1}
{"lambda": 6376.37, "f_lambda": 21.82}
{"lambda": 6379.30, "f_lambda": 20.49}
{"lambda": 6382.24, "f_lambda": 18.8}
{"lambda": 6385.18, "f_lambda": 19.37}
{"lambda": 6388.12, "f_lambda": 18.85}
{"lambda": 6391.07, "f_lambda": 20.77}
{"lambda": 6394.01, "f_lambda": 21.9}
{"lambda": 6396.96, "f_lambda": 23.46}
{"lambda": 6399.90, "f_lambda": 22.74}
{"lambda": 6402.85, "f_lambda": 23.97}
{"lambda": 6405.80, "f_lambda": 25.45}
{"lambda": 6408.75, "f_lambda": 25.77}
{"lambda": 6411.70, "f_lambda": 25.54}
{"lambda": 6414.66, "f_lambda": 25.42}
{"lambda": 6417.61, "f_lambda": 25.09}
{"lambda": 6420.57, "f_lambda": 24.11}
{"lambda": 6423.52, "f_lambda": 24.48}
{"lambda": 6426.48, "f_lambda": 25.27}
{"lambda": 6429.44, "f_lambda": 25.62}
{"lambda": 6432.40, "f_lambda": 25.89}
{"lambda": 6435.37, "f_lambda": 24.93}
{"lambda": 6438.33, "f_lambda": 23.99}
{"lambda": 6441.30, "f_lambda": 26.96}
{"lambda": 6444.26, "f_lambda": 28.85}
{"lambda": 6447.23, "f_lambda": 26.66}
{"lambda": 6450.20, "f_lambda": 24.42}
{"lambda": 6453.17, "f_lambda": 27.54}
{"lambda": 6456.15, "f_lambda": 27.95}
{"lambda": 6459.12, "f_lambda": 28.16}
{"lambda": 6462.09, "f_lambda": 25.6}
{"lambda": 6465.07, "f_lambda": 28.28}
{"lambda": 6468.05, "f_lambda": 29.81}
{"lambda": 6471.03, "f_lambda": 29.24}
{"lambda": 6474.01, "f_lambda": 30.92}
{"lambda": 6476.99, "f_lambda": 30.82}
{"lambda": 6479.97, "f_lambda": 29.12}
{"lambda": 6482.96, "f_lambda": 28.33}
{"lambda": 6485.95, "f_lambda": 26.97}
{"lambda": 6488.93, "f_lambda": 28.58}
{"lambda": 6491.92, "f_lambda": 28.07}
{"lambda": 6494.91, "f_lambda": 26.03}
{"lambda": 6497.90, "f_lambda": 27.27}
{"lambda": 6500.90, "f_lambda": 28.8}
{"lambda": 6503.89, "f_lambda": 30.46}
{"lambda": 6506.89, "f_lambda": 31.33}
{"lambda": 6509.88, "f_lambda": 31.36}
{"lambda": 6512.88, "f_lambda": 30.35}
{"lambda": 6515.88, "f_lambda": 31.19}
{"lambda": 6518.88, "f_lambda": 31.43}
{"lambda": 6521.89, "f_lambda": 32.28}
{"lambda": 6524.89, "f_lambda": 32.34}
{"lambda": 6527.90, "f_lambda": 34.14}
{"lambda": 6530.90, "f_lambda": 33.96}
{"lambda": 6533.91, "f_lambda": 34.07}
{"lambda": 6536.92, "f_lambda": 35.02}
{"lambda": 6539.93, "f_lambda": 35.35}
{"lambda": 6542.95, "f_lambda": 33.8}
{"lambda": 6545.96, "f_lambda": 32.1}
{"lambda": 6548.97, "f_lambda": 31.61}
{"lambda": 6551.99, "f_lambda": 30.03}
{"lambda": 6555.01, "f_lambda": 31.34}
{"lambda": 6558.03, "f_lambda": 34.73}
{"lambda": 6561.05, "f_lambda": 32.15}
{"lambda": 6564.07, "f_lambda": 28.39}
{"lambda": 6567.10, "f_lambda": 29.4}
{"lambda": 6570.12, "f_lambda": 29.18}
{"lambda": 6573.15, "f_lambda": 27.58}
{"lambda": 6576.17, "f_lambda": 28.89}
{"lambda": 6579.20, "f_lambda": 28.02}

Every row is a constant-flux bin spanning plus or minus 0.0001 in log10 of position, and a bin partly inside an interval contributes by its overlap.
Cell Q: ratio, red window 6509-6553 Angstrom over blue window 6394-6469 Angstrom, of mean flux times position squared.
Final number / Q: 1.3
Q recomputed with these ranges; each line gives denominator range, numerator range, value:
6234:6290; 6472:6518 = 2.36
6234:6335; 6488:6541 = 2.11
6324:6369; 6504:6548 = 1.59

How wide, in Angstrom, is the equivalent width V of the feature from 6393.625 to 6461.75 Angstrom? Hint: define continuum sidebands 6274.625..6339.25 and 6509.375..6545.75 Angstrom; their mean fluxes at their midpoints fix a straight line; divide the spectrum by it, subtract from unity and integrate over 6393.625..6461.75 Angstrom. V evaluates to 2.25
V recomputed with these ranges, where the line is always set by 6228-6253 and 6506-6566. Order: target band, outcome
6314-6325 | -2.2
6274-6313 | -4.3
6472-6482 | -0.7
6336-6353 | -4.2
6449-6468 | -0.3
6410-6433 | -1.0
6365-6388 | 0.5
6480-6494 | 0.4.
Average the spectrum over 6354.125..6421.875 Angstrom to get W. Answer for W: 22.2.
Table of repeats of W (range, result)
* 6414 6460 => 25.9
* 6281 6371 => 19.9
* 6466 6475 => 29.8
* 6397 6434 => 24.9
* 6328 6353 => 22.6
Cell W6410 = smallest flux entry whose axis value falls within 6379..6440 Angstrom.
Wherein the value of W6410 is 18.8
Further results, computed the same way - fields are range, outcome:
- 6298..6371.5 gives 17.68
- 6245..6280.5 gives 11.72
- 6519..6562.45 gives 30.03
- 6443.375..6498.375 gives 24.42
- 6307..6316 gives 18.92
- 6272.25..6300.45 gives 14.13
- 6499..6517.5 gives 28.8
